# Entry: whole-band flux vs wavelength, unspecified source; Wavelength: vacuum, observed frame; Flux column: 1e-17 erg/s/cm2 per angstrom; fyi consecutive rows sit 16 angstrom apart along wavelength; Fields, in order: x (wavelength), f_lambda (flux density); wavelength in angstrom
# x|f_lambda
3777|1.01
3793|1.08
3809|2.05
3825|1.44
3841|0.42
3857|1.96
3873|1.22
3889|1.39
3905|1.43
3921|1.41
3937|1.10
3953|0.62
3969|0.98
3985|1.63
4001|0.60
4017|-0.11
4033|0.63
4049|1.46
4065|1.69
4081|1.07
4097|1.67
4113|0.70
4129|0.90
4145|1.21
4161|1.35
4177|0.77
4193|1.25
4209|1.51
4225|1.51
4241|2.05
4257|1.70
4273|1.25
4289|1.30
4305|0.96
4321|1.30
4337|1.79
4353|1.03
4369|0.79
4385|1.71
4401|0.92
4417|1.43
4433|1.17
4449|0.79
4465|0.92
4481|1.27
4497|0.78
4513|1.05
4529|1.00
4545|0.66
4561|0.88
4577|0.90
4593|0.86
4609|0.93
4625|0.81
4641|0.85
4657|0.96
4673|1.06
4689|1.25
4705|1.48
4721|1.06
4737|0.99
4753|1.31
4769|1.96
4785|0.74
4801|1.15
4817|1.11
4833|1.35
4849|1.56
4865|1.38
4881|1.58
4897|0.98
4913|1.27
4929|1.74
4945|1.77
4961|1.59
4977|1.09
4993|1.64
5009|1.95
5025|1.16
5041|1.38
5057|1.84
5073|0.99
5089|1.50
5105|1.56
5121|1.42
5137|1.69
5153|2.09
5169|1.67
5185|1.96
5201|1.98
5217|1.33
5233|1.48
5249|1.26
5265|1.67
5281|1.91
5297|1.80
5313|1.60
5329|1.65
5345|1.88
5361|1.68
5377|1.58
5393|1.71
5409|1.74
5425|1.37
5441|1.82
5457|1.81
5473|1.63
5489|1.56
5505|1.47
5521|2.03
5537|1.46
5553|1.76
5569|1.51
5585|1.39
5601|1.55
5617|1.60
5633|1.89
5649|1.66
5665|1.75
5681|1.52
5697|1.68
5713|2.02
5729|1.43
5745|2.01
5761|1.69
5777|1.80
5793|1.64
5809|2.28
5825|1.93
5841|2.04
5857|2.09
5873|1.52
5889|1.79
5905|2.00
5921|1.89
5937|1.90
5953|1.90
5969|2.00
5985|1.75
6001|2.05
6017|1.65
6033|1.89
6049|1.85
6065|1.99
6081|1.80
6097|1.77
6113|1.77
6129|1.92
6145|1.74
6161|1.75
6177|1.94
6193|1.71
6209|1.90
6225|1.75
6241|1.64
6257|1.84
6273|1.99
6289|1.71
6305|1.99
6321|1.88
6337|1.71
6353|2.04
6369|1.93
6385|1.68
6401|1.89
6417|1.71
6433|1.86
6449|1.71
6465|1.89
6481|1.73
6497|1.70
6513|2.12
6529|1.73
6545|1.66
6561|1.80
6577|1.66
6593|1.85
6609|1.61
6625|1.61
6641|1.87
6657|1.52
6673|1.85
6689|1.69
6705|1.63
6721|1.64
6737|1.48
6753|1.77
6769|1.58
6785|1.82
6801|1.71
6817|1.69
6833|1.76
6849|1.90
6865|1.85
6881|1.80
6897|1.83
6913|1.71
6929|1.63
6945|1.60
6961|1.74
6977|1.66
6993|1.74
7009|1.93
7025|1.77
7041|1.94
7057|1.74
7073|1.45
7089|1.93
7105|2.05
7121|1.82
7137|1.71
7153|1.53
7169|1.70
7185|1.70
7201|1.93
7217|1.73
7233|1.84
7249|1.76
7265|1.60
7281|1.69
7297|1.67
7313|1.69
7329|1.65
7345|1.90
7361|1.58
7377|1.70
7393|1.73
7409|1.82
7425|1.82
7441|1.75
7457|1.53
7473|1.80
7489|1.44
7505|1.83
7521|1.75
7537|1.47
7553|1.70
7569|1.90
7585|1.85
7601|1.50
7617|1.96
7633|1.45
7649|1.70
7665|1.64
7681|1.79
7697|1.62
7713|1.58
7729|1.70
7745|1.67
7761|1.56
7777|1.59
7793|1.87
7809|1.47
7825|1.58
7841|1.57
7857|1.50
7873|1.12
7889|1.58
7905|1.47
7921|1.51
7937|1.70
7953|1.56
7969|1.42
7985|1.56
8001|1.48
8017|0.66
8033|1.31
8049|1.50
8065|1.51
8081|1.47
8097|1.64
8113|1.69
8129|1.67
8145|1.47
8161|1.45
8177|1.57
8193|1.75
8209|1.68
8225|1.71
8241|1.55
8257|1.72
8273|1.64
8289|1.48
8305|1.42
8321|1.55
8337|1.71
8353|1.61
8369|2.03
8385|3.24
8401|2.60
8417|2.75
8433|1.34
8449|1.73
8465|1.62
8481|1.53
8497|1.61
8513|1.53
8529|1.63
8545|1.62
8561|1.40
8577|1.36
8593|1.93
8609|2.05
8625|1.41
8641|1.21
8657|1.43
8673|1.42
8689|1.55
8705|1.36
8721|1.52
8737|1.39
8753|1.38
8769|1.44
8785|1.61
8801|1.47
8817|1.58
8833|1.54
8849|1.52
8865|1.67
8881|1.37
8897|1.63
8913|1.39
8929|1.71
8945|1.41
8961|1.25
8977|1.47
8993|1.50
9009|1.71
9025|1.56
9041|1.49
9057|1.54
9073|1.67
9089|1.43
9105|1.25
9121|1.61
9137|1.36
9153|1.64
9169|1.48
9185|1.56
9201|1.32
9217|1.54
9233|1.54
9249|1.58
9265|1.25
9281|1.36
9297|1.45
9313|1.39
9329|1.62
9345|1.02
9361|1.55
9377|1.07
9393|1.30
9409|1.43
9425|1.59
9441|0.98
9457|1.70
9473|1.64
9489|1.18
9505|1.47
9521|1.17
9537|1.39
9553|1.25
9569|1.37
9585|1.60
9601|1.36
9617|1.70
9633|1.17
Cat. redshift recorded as 0.28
